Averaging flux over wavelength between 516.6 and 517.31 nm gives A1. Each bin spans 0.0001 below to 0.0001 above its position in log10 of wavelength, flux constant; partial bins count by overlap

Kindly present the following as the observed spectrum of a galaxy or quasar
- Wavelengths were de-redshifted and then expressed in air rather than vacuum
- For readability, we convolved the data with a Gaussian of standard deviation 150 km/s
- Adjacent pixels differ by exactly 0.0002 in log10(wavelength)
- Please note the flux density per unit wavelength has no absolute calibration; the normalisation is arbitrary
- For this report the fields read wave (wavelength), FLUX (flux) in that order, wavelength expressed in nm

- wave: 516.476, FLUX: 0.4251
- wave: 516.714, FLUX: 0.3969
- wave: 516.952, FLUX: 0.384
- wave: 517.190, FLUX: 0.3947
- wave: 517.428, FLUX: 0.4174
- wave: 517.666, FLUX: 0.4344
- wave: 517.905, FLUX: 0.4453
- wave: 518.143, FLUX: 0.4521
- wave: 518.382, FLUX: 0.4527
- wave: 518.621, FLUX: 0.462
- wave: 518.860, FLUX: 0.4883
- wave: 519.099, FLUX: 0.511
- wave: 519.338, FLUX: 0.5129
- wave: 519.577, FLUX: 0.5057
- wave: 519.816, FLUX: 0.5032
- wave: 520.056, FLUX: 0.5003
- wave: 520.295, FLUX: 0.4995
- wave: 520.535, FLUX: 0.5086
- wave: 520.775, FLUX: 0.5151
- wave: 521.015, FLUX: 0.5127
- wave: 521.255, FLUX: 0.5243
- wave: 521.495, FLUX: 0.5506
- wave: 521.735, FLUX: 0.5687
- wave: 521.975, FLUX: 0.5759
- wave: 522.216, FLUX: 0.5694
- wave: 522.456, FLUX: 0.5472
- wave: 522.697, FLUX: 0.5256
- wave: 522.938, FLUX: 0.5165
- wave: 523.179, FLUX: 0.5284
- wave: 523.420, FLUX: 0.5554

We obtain 0.392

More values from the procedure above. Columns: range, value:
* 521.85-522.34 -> 0.573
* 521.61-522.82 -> 0.557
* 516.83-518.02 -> 0.415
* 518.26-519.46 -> 0.485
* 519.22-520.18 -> 0.506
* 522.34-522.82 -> 0.536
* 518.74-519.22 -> 0.5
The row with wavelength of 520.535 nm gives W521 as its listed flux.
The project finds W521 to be 0.5086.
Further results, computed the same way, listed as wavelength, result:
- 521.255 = 0.5243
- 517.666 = 0.4344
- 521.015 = 0.5127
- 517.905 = 0.4453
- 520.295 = 0.4995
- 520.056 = 0.5003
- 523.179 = 0.5284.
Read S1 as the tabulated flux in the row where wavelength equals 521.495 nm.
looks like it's 0.5506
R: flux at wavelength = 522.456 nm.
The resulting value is 0.5472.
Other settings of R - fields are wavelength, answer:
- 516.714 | 0.3969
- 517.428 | 0.4174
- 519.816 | 0.5032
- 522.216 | 0.5694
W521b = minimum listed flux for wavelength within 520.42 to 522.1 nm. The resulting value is 0.5086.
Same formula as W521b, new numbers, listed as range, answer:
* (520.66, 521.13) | 0.5127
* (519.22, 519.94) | 0.5032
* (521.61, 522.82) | 0.5256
